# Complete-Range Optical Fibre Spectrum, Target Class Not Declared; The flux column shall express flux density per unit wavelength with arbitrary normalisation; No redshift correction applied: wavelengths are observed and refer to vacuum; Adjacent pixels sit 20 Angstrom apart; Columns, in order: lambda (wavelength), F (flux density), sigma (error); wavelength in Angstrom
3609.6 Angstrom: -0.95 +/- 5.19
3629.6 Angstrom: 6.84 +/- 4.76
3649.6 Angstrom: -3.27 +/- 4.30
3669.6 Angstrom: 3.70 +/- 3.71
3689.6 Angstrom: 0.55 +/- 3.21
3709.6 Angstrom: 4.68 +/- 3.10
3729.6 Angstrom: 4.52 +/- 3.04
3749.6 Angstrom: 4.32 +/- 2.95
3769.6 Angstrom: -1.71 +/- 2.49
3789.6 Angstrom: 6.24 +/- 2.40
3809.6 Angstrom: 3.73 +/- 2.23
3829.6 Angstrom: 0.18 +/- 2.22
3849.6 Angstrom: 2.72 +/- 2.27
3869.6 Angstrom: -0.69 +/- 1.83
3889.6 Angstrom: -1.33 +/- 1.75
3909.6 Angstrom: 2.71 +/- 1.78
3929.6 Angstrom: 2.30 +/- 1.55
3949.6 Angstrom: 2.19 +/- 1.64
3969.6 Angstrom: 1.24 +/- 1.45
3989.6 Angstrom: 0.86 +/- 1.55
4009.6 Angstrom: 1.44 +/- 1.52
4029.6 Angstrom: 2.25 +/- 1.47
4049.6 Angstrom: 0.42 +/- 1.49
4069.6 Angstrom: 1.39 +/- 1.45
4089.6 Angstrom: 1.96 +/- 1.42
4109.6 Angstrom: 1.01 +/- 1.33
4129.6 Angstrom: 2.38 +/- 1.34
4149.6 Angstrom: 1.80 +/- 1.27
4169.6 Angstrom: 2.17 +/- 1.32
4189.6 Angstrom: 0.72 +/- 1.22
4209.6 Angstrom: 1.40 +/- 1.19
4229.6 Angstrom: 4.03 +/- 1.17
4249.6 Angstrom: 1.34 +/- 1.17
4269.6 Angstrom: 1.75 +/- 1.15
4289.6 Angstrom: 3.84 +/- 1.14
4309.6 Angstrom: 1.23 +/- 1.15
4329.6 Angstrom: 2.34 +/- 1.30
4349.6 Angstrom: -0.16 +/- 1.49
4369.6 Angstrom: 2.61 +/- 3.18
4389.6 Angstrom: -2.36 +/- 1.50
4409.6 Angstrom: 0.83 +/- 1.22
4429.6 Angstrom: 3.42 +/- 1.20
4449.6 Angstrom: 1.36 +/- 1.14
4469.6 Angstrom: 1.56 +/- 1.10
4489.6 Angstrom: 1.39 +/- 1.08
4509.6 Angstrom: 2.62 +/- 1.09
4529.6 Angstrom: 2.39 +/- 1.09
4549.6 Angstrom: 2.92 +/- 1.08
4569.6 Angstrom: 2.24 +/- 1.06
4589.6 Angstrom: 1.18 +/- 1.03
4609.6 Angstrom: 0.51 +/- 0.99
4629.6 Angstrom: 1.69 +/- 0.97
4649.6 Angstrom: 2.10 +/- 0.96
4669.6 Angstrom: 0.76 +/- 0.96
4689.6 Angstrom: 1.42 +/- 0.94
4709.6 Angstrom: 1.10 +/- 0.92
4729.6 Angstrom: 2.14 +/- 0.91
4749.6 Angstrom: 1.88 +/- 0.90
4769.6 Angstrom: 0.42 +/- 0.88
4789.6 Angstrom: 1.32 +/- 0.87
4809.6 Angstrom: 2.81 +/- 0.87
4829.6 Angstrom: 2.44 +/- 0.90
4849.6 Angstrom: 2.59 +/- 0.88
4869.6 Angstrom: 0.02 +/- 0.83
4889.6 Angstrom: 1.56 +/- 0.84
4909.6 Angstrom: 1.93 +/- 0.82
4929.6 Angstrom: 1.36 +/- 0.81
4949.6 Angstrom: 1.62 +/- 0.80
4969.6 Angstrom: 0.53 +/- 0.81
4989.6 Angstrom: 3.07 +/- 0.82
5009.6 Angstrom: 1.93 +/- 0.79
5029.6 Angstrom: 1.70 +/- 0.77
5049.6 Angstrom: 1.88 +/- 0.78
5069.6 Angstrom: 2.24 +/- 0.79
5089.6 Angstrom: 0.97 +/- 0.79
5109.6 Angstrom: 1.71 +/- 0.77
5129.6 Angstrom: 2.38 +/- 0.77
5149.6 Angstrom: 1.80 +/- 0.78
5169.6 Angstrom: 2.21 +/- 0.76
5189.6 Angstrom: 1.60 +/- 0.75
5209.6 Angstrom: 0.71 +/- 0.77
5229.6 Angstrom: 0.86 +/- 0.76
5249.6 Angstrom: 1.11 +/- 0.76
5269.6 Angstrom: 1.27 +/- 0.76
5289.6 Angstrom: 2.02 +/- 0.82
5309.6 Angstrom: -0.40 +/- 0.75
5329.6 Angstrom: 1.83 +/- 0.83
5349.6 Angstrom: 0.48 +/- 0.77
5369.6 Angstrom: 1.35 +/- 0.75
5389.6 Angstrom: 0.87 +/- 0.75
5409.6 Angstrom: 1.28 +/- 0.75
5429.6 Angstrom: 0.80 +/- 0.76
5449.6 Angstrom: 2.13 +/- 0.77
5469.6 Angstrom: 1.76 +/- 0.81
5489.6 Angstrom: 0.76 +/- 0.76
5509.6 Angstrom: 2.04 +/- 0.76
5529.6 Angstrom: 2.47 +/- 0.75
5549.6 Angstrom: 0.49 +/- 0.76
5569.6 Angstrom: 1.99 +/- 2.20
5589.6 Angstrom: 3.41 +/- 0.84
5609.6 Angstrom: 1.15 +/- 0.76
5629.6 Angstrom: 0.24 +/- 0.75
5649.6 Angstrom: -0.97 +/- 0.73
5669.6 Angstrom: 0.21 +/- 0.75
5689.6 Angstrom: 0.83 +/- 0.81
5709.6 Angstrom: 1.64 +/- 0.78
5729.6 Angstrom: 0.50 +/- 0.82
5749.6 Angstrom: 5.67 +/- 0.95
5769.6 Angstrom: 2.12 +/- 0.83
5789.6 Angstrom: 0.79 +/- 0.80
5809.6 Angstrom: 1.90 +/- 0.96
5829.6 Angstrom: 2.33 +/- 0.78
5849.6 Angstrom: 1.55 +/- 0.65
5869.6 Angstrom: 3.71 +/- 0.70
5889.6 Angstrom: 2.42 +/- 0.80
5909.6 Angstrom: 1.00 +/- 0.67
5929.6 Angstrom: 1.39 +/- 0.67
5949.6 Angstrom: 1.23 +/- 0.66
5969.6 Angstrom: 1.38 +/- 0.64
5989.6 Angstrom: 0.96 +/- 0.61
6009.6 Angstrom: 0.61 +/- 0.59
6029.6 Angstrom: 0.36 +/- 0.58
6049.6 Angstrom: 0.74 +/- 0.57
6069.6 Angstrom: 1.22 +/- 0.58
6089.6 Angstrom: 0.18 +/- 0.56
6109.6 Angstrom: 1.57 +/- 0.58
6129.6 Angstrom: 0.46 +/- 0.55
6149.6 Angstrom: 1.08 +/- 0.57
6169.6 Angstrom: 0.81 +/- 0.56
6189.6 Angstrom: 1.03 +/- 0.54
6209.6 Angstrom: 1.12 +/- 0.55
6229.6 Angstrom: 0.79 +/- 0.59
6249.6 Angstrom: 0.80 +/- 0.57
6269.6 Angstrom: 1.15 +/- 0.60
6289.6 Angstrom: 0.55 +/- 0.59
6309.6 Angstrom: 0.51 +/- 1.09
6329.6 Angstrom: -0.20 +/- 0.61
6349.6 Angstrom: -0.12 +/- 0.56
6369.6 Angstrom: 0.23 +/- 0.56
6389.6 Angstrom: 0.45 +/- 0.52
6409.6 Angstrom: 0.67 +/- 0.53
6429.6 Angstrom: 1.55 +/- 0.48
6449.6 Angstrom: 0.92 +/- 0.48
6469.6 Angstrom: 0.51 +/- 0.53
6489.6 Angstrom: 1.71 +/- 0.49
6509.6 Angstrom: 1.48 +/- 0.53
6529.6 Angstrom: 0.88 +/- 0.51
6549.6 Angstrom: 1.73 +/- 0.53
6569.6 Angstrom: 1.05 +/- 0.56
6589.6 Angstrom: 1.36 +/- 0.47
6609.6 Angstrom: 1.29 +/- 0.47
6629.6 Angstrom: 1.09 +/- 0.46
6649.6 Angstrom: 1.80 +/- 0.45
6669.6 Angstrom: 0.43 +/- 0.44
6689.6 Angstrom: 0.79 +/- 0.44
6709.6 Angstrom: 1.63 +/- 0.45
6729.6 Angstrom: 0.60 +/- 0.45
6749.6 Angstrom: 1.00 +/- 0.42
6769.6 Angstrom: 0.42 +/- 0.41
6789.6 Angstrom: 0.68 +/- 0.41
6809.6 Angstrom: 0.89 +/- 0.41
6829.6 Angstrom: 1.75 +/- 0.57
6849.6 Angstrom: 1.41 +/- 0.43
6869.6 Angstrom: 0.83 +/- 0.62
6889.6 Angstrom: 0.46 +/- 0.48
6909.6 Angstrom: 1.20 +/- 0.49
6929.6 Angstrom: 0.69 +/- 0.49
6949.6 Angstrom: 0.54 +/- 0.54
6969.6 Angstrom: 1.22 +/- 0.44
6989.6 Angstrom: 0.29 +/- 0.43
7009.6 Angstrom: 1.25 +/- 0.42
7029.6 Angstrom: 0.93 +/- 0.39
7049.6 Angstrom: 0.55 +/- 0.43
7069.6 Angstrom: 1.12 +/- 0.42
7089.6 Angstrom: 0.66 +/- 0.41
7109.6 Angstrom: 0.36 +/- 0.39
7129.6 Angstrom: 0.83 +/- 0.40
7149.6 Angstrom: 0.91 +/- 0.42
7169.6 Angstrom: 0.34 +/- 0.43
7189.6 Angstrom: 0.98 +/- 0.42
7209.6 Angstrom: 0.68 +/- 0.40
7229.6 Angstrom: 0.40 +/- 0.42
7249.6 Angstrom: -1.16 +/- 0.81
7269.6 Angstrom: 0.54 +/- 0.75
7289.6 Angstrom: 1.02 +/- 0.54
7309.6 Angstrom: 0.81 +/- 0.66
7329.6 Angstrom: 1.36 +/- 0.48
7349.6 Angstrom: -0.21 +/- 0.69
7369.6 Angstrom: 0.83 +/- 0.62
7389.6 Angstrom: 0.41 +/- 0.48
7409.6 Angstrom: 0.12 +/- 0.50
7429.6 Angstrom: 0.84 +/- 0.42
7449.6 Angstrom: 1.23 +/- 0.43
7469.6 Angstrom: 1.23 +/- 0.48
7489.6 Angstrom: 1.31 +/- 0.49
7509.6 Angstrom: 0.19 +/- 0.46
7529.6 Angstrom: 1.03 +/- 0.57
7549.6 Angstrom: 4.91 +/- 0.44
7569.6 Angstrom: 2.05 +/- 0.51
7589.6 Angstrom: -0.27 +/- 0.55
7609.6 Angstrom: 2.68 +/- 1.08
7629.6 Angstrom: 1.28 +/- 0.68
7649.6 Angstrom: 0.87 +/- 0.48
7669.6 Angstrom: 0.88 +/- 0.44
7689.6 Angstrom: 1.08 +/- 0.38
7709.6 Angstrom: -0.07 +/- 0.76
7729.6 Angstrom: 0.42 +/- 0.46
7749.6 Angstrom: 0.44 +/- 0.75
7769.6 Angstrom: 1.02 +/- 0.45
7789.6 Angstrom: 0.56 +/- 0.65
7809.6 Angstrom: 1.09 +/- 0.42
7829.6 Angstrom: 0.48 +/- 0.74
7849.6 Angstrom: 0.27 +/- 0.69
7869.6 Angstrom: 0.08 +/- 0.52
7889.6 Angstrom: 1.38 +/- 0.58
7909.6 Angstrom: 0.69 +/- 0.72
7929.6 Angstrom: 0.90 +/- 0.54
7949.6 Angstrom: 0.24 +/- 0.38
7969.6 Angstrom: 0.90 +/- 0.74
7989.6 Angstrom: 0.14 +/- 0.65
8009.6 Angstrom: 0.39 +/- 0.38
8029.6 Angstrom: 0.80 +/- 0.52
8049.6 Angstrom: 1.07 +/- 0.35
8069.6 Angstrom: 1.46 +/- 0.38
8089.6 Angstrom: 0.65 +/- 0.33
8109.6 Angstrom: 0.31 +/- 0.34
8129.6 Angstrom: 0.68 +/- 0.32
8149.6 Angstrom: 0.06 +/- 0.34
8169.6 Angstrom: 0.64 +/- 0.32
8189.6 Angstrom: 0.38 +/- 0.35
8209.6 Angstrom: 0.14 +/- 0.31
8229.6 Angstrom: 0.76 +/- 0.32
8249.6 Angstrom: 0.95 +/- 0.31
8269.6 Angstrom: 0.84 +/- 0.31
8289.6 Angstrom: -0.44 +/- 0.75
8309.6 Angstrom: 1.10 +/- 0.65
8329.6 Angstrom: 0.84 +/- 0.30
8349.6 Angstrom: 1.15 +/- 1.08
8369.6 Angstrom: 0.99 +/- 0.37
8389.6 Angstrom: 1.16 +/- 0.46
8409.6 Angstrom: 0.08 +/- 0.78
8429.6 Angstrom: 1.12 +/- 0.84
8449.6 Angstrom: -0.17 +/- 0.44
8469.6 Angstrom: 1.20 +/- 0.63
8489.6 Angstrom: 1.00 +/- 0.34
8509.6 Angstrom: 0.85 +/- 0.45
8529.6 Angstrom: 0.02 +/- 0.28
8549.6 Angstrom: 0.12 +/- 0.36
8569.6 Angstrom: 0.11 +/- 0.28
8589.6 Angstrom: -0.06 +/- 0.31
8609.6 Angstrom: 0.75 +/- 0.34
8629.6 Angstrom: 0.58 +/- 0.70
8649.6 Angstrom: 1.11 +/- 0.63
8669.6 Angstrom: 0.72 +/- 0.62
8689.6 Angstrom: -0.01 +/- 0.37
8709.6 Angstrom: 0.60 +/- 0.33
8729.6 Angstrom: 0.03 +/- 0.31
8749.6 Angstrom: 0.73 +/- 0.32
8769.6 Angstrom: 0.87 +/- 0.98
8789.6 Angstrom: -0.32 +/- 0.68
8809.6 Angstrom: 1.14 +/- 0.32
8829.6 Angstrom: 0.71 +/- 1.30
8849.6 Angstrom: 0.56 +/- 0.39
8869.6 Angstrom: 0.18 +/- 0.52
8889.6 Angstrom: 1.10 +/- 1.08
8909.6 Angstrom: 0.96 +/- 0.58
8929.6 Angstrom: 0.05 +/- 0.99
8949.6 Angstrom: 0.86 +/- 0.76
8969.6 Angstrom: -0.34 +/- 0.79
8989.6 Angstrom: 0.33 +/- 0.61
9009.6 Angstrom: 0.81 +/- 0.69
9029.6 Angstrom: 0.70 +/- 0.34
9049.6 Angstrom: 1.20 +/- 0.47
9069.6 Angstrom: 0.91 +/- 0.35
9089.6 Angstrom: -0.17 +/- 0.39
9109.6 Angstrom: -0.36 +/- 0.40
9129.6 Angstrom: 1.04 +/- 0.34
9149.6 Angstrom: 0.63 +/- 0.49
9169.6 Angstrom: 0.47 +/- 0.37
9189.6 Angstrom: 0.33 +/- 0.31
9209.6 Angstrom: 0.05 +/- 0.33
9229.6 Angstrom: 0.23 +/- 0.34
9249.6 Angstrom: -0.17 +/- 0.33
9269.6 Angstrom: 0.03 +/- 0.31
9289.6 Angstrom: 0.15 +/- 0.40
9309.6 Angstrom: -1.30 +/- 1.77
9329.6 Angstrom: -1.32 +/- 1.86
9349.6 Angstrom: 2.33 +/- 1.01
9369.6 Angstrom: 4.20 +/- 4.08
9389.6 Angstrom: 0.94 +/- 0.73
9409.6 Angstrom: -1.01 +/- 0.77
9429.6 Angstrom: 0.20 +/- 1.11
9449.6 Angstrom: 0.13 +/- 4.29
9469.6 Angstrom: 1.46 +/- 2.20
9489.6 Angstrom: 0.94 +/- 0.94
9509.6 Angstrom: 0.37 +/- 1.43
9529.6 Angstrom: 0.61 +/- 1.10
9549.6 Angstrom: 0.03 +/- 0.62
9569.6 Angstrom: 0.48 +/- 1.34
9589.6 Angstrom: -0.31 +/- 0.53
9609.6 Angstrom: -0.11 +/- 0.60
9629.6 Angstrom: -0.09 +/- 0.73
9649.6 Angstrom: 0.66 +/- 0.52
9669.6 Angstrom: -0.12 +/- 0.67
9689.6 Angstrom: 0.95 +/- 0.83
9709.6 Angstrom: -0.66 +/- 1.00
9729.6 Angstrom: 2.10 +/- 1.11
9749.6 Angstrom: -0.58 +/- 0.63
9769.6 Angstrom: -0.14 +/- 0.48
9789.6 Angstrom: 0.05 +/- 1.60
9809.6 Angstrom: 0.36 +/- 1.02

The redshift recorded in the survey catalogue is 0.149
